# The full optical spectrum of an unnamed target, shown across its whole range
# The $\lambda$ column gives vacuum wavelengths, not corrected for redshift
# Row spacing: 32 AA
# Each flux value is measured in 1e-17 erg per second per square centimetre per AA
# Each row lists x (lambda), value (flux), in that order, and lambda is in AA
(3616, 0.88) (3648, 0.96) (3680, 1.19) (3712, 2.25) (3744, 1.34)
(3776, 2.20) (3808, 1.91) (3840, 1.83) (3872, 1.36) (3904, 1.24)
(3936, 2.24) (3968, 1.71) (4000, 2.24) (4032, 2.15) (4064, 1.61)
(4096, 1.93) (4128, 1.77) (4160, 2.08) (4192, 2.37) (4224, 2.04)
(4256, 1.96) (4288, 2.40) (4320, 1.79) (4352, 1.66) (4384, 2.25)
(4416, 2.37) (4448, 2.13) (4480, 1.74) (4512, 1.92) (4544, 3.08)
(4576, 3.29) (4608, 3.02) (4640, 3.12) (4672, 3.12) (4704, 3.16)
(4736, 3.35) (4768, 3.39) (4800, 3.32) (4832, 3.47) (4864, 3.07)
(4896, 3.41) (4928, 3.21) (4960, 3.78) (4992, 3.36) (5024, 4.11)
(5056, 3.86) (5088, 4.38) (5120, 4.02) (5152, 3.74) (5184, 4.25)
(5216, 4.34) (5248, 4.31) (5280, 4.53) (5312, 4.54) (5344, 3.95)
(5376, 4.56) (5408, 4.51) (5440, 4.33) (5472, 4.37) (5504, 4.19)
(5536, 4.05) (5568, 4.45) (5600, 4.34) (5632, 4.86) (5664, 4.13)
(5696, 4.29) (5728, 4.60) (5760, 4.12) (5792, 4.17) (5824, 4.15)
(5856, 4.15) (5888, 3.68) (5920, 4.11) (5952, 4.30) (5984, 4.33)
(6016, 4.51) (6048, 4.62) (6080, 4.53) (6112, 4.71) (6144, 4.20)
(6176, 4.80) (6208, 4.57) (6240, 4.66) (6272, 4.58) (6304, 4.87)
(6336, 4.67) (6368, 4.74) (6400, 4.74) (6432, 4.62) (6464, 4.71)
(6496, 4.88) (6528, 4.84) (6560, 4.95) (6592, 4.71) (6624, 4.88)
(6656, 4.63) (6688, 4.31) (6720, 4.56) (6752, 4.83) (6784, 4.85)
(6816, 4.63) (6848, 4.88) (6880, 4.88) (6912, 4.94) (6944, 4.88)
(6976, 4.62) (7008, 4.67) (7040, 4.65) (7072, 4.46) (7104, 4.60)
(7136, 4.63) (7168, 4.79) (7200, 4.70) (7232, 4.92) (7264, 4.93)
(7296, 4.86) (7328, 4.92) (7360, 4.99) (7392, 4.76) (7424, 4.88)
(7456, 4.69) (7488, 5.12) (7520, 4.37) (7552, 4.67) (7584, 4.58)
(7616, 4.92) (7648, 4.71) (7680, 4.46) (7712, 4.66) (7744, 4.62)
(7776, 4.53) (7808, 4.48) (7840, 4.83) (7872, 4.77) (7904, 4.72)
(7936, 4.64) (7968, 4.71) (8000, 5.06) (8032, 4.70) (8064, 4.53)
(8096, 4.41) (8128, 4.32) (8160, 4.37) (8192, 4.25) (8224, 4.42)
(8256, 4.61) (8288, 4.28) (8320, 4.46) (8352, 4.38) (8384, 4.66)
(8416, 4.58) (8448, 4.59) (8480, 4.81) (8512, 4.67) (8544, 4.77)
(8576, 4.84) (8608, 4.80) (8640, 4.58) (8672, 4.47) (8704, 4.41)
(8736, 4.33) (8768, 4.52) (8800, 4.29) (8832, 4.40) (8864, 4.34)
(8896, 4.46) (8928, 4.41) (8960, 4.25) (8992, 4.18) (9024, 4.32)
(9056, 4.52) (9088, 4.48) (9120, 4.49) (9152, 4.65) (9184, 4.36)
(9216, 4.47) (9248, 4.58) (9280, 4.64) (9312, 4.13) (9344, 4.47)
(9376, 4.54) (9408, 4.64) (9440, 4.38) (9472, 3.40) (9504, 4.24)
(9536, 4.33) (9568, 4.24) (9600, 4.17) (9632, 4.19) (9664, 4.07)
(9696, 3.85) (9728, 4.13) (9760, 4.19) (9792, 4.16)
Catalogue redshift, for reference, 0.14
